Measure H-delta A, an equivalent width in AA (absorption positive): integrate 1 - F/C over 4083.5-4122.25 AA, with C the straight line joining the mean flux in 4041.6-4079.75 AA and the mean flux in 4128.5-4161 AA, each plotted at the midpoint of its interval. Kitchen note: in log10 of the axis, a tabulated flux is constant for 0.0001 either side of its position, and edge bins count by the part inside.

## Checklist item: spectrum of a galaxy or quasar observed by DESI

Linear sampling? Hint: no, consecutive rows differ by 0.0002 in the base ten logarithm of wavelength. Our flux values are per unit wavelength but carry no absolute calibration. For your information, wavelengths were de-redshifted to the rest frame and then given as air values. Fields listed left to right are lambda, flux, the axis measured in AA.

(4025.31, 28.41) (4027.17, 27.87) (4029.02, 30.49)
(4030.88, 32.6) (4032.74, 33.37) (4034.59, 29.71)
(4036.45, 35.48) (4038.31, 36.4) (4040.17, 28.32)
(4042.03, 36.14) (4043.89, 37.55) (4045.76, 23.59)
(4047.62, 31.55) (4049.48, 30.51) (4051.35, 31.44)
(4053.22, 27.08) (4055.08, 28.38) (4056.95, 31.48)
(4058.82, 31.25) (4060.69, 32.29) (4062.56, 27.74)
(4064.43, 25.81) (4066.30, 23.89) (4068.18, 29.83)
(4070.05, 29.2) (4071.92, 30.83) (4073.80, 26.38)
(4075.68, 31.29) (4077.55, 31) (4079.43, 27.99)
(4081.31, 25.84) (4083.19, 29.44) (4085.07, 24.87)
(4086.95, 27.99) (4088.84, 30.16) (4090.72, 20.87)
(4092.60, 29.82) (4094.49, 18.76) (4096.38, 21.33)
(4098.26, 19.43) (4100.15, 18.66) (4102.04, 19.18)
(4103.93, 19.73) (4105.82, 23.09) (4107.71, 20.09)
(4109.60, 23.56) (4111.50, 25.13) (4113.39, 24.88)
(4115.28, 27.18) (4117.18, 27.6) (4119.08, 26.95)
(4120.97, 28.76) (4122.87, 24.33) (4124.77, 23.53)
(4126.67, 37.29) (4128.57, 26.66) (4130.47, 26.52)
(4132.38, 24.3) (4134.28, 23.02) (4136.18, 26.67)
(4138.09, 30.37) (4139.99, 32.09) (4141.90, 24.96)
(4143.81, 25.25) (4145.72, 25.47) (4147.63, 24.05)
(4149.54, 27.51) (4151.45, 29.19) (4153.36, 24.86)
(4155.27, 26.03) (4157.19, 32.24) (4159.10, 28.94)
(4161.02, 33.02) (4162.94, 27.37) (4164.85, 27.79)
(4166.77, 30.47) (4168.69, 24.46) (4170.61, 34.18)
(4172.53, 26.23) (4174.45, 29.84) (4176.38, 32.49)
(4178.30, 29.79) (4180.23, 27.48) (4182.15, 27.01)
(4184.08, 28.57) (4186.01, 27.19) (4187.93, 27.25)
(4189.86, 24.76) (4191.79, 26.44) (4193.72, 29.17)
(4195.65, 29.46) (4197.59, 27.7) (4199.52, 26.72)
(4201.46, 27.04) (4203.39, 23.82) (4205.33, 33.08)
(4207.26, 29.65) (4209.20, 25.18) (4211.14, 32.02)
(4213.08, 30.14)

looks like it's 6.0 AA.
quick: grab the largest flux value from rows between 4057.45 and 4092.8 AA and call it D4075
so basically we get 32.29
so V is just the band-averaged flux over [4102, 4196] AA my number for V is 27.1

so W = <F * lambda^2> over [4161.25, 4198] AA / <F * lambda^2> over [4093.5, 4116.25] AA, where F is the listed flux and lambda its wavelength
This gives 1.35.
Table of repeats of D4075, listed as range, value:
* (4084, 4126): 30.16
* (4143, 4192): 34.18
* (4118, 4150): 37.29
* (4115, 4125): 28.76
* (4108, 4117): 27.18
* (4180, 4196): 29.46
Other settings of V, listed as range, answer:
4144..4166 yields 27.8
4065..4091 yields 28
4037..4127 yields 27.2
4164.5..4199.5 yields 28.3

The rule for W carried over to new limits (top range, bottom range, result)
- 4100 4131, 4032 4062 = 0.82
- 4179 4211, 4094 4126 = 1.24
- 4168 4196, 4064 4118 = 1.17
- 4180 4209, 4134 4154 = 1.06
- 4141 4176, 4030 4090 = 0.98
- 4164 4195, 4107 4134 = 1.11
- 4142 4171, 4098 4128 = 1.16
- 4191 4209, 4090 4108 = 1.39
